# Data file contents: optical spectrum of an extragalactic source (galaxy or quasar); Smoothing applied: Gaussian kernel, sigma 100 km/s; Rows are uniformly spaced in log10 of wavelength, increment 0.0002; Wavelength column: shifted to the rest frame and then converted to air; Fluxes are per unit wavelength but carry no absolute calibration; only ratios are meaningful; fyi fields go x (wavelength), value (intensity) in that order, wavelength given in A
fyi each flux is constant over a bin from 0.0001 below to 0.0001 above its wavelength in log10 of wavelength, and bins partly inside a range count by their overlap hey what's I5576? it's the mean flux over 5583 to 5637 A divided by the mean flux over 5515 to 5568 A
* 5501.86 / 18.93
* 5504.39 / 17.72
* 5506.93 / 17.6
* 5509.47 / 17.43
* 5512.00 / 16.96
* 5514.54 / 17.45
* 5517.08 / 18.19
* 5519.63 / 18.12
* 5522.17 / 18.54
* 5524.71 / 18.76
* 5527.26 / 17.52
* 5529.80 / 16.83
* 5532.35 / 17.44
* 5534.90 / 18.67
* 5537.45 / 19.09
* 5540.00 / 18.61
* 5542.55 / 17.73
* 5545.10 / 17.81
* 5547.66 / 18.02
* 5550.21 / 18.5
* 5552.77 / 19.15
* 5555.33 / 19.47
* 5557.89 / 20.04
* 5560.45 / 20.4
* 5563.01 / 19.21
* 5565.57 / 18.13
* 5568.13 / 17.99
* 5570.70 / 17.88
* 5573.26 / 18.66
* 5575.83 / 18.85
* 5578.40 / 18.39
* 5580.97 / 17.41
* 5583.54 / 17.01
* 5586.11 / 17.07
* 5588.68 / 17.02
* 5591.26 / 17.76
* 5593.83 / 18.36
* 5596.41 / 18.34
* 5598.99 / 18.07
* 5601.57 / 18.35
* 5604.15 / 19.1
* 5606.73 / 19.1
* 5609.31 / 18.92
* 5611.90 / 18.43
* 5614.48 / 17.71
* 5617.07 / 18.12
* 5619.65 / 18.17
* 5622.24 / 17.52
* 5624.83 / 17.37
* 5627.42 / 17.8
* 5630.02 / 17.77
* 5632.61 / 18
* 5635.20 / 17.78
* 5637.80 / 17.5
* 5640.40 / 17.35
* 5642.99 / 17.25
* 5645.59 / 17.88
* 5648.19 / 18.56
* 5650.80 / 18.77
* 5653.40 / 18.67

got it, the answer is 0.97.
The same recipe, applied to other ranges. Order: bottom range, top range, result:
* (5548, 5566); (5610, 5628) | 0.93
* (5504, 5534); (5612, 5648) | 1.00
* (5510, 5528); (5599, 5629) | 1.02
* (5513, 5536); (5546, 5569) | 1.06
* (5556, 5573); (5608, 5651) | 0.95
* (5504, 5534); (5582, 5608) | 1.02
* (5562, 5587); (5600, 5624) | 1.02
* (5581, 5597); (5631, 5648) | 1.01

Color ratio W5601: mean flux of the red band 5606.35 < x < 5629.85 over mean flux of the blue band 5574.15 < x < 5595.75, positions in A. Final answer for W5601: 1.0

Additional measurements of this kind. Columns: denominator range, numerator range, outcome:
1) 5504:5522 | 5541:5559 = 1.06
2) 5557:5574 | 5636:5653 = 0.95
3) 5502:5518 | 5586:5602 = 1.01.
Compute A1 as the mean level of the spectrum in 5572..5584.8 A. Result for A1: 18.1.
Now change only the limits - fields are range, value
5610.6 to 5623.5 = 18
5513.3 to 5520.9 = 17.9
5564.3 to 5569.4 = 18.1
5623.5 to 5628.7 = 17.6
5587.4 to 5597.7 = 17.9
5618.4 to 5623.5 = 17.8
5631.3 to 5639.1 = 17.8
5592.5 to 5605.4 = 18.4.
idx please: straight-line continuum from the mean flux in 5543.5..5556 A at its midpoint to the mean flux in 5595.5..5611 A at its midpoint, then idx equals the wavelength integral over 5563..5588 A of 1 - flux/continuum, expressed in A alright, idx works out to 0.8 A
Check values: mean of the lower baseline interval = 18.5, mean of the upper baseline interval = 18.6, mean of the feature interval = 18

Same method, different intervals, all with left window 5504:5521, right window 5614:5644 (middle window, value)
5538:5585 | -2.3 A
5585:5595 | 0.1 A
